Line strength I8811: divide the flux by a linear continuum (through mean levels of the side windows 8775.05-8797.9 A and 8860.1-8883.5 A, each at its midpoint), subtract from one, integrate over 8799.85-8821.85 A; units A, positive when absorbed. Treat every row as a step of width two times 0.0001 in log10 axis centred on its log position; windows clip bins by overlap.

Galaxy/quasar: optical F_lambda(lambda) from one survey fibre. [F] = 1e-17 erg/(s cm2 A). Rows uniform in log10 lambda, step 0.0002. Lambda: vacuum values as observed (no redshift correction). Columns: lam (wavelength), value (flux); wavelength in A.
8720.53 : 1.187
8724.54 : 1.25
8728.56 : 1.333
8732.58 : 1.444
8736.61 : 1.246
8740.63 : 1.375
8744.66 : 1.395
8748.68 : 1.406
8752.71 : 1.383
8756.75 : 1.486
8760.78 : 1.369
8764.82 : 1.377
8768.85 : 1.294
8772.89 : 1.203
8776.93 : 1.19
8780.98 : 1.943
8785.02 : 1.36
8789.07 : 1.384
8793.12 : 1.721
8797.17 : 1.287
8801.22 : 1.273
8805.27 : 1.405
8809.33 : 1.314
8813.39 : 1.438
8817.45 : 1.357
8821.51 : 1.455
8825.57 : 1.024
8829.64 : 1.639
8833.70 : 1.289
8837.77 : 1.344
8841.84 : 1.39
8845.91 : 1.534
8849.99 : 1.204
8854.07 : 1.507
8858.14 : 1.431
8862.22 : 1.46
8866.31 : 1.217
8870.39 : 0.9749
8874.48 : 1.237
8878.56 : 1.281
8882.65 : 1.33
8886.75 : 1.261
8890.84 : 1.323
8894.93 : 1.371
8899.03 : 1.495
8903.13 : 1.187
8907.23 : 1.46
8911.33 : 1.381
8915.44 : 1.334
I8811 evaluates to 0.8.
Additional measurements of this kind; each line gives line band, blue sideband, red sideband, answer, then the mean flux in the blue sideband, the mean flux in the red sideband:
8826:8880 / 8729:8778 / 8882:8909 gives 0.39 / 1.35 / 1.35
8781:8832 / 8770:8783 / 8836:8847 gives 0.60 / 1.43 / 1.42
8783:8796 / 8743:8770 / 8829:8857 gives -0.74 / 1.39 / 1.41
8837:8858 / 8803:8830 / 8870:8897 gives -1.34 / 1.36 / 1.27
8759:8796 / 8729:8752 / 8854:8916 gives -1.79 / 1.37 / 1.32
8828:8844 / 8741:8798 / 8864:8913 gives -0.75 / 1.42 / 1.29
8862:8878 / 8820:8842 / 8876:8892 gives 1.34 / 1.35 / 1.3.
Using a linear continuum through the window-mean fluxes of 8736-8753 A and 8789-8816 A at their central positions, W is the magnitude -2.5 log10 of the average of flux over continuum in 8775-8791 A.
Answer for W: -0.06 mag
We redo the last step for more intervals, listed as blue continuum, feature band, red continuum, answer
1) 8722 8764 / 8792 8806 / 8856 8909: -0.05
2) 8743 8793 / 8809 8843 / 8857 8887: -0.02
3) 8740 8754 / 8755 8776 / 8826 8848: 0.05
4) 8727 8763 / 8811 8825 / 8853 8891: -0.03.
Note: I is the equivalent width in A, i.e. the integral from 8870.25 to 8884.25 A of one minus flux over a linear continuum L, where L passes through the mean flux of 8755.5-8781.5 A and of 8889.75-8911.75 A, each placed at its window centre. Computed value 1.42 A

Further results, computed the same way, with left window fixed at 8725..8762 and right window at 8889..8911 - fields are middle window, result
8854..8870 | 0.28 A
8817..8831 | 0.16 A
